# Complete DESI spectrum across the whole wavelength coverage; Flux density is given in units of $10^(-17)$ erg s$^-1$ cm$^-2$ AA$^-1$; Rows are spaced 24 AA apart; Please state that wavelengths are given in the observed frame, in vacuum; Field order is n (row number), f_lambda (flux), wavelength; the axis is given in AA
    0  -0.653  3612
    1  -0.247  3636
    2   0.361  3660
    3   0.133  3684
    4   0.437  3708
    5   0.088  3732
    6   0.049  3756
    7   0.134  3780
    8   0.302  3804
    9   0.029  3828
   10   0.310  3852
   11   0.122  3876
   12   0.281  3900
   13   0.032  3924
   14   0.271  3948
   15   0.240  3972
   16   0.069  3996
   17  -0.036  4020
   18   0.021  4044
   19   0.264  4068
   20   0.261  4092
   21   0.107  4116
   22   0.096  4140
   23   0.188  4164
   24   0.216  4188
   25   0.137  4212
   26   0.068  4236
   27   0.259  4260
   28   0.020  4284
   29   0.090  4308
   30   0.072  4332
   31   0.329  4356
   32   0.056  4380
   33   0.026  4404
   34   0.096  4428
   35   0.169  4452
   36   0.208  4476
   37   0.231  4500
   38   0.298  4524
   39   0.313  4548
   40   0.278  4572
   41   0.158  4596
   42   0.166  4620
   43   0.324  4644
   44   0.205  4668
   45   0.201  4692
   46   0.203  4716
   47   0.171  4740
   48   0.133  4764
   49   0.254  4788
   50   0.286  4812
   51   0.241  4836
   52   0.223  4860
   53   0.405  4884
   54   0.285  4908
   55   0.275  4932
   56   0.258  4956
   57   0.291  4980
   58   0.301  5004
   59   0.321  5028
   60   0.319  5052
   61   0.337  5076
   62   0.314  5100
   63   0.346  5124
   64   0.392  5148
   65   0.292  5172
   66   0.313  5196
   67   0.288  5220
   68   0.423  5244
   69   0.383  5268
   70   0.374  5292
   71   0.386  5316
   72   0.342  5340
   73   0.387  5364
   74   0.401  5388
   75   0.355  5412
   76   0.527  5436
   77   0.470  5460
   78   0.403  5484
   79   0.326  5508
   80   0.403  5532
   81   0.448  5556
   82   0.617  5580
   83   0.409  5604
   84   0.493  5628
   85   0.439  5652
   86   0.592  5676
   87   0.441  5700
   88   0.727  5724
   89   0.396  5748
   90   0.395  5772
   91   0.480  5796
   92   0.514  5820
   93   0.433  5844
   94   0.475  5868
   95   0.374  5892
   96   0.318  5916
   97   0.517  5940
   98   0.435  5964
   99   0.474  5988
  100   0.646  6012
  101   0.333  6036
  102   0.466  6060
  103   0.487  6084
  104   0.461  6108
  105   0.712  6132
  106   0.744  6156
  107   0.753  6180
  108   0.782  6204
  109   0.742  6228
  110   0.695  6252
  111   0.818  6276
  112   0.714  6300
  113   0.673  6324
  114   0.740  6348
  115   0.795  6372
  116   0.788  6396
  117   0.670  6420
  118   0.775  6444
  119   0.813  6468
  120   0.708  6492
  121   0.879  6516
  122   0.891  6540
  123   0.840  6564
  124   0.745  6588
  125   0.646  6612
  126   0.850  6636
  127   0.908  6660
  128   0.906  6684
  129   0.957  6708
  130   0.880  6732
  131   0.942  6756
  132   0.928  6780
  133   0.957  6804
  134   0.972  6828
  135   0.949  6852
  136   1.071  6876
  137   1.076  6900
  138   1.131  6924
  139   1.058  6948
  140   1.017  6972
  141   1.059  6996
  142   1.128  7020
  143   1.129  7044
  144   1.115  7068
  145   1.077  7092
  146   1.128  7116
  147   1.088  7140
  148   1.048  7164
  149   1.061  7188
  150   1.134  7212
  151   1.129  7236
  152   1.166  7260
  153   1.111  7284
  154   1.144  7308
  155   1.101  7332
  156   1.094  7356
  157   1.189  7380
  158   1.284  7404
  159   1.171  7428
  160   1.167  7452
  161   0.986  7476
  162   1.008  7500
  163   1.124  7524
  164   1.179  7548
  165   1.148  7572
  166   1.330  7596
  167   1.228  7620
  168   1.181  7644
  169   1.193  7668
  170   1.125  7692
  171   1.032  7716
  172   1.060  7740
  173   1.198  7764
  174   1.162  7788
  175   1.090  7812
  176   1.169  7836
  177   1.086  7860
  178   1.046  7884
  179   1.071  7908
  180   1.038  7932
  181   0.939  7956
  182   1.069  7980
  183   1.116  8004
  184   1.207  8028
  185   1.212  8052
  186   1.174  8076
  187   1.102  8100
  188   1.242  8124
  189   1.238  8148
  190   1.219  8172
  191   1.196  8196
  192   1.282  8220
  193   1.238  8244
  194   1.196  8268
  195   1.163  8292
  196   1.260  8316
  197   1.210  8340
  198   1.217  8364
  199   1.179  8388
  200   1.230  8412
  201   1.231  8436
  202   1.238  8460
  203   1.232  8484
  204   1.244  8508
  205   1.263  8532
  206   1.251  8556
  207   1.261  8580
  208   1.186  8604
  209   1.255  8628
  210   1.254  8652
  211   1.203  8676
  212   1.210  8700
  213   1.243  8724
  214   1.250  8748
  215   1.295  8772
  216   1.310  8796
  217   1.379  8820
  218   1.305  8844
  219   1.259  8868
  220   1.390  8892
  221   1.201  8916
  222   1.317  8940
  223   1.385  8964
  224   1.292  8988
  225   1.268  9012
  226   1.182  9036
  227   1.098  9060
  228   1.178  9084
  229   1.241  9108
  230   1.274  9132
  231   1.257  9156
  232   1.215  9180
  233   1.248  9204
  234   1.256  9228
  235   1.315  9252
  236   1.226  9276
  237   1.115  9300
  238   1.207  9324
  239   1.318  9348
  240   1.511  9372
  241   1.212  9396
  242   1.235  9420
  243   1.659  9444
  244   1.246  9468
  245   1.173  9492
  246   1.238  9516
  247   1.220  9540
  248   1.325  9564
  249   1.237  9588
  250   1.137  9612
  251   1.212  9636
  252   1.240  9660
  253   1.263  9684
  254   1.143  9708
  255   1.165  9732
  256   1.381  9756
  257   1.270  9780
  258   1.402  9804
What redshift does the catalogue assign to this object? 0.536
